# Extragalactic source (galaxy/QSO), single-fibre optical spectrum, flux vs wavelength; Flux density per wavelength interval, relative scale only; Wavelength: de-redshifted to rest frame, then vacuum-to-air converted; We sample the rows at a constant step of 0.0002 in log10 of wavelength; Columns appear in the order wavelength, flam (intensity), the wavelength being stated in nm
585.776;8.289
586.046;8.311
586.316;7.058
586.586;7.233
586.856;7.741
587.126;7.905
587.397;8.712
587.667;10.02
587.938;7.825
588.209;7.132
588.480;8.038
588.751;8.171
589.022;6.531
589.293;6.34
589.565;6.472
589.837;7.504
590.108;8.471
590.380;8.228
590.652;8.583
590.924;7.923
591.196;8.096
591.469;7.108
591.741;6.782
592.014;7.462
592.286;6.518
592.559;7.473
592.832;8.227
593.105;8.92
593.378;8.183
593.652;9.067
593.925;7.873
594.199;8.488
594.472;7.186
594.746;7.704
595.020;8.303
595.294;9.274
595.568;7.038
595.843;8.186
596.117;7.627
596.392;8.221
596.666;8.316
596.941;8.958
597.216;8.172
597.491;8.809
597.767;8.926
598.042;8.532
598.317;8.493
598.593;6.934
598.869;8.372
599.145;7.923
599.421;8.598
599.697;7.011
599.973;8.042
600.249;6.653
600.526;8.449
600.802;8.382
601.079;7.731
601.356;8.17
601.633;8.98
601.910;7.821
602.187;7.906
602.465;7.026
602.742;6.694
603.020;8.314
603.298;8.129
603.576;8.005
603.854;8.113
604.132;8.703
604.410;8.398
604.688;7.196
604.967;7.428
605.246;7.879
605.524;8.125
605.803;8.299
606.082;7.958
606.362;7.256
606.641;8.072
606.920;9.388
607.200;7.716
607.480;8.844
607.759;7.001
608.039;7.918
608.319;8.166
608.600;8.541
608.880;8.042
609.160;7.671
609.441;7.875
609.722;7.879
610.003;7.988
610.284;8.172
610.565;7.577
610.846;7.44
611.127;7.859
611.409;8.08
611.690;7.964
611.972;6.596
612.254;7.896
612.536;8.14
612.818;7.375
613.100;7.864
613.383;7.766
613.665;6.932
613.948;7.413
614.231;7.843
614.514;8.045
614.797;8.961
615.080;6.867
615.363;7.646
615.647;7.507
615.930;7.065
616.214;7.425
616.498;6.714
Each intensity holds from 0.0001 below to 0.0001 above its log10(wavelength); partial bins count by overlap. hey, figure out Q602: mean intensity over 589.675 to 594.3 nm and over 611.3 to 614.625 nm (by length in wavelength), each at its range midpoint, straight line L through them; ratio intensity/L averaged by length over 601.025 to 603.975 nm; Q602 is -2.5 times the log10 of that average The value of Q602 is -0.016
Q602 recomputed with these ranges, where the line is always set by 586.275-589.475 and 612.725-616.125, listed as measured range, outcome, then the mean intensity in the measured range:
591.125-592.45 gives 0.08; 7.15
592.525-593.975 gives -0.09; 8.37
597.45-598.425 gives -0.13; 8.68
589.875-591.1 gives -0.07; 8.24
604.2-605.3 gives -0.02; 7.78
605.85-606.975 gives -0.06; 8.09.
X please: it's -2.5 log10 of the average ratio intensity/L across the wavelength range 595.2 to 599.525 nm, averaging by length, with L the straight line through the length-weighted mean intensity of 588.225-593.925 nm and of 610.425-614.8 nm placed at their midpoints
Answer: -0.08 mag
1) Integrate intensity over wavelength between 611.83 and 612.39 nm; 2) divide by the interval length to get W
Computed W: 7.24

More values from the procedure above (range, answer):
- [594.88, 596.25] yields 8.09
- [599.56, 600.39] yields 7.24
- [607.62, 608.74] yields 7.9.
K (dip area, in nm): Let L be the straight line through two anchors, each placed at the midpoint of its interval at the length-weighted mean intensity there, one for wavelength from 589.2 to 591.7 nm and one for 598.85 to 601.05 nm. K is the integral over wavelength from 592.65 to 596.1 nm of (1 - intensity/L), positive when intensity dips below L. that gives -0.20 nm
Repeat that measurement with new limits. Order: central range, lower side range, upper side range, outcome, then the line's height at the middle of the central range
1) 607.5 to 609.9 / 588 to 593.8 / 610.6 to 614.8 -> -0.07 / 7.7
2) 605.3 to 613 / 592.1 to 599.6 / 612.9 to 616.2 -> -0.15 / 7.77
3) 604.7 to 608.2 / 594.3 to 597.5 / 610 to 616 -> -0.05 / 7.85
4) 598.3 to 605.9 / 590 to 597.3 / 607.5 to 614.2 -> -0.02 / 7.89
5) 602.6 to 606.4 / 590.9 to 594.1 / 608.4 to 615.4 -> -0.06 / 7.79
